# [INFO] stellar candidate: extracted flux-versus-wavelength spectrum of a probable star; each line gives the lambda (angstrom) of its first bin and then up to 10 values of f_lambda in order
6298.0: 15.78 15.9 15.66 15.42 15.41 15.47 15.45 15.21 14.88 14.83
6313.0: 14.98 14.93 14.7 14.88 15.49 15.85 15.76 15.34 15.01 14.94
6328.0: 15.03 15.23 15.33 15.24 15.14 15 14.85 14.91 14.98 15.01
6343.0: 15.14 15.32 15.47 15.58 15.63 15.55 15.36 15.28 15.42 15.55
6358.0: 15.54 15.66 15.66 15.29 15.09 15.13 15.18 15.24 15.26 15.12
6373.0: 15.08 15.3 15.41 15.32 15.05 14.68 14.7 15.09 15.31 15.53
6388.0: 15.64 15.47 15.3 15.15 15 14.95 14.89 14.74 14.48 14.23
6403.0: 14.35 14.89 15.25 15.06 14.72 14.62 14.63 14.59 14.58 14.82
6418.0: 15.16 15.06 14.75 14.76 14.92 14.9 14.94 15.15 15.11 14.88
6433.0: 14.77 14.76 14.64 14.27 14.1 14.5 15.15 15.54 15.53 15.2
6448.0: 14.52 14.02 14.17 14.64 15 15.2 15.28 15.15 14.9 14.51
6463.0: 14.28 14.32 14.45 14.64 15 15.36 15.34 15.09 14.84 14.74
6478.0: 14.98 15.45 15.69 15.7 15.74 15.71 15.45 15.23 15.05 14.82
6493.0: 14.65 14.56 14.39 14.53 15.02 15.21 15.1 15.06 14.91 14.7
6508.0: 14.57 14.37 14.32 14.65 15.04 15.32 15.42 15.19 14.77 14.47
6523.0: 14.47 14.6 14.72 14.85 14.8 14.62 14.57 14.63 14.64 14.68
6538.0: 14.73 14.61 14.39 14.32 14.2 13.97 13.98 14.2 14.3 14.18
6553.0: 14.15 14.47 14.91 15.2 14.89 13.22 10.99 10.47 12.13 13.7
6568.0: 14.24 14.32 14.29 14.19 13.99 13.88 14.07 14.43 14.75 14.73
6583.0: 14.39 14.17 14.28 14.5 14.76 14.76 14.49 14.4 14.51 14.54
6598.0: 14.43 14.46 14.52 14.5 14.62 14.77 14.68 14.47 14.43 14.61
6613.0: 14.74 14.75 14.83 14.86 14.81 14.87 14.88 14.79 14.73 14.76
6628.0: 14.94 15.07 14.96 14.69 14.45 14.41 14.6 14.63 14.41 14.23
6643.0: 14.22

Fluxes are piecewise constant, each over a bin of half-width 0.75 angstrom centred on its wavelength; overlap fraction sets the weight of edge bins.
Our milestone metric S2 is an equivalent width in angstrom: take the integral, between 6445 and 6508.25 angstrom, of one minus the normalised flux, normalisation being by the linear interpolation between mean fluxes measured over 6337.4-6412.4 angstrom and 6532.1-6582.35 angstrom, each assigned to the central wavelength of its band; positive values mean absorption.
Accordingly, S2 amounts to -1.7 angstrom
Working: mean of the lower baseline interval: 15.1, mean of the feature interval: 14.9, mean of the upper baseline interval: 14.1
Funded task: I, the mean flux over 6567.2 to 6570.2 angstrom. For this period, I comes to 14.3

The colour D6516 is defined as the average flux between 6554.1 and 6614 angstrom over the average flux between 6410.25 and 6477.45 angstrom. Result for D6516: 0.96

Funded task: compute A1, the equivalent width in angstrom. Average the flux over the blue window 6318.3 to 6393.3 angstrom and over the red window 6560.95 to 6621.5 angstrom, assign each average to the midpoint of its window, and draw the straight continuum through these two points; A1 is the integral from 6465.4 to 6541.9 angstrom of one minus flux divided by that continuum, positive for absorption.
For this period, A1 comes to -1.5 angstrom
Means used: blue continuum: 15.3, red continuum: 14.2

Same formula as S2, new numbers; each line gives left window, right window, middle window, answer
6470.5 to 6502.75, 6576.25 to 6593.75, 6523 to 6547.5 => 0.5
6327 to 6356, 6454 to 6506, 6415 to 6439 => 0.4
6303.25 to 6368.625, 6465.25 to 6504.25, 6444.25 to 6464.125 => 0.4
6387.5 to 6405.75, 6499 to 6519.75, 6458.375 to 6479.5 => 0.1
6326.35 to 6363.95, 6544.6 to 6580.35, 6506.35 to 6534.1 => -1.2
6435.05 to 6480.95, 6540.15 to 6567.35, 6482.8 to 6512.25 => -1.1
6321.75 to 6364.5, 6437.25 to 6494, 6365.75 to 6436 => 0.7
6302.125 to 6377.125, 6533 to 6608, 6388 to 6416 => 0.2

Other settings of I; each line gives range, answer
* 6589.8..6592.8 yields 14.6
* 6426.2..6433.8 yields 15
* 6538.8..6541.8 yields 14.5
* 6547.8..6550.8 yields 14.2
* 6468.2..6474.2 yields 15.2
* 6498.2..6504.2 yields 15.1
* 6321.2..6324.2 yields 15.6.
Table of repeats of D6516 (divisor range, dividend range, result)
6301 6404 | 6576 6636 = 0.96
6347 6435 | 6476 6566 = 0.97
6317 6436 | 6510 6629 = 0.95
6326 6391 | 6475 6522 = 0.98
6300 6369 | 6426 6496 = 0.98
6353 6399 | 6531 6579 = 0.92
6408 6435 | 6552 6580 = 0.93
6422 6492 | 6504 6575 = 0.96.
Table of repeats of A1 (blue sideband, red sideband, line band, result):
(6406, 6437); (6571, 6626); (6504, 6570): 1.5 angstrom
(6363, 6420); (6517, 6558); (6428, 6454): 0.2 angstrom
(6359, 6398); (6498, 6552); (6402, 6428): 0.4 angstrom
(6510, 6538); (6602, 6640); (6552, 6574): 1.6 angstrom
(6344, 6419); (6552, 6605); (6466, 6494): -1.0 angstrom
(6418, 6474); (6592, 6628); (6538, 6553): 0.5 angstrom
